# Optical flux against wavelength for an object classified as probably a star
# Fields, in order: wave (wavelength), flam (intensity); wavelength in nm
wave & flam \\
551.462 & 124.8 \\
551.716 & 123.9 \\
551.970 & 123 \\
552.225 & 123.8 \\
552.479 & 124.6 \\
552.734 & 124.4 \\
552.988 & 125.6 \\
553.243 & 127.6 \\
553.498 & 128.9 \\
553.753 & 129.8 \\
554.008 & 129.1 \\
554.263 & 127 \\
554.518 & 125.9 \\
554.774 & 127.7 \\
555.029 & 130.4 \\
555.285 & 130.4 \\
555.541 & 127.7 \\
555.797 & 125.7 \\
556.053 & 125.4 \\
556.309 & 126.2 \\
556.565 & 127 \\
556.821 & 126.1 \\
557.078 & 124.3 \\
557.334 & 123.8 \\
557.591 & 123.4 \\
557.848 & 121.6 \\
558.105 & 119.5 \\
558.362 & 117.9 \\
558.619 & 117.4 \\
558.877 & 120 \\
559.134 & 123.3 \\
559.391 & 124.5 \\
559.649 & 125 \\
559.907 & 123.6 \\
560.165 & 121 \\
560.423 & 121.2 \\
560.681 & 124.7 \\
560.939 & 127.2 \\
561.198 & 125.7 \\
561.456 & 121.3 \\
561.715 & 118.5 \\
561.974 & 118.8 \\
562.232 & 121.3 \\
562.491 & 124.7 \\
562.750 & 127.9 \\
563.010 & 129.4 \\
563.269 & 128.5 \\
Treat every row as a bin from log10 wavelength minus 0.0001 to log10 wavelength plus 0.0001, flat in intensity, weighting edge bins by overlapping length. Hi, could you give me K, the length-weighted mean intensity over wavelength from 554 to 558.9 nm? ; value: 125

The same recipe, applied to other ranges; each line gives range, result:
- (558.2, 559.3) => 120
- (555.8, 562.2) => 123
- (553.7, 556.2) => 128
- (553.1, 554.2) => 129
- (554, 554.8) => 127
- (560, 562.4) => 122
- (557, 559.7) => 122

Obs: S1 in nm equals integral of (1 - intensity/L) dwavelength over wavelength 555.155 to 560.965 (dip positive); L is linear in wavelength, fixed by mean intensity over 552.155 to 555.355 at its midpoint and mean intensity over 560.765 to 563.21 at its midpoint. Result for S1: 0.09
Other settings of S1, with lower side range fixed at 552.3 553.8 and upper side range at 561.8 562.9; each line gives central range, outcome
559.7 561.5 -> 0.00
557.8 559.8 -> 0.05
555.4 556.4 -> -0.01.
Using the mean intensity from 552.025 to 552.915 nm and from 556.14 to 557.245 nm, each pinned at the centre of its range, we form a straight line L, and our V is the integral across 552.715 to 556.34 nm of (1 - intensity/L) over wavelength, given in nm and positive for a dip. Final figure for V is -0.07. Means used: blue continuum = 124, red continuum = 126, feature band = 128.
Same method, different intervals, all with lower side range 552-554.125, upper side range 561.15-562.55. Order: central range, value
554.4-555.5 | -0.03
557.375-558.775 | 0.04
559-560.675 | -0.01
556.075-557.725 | -0.01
